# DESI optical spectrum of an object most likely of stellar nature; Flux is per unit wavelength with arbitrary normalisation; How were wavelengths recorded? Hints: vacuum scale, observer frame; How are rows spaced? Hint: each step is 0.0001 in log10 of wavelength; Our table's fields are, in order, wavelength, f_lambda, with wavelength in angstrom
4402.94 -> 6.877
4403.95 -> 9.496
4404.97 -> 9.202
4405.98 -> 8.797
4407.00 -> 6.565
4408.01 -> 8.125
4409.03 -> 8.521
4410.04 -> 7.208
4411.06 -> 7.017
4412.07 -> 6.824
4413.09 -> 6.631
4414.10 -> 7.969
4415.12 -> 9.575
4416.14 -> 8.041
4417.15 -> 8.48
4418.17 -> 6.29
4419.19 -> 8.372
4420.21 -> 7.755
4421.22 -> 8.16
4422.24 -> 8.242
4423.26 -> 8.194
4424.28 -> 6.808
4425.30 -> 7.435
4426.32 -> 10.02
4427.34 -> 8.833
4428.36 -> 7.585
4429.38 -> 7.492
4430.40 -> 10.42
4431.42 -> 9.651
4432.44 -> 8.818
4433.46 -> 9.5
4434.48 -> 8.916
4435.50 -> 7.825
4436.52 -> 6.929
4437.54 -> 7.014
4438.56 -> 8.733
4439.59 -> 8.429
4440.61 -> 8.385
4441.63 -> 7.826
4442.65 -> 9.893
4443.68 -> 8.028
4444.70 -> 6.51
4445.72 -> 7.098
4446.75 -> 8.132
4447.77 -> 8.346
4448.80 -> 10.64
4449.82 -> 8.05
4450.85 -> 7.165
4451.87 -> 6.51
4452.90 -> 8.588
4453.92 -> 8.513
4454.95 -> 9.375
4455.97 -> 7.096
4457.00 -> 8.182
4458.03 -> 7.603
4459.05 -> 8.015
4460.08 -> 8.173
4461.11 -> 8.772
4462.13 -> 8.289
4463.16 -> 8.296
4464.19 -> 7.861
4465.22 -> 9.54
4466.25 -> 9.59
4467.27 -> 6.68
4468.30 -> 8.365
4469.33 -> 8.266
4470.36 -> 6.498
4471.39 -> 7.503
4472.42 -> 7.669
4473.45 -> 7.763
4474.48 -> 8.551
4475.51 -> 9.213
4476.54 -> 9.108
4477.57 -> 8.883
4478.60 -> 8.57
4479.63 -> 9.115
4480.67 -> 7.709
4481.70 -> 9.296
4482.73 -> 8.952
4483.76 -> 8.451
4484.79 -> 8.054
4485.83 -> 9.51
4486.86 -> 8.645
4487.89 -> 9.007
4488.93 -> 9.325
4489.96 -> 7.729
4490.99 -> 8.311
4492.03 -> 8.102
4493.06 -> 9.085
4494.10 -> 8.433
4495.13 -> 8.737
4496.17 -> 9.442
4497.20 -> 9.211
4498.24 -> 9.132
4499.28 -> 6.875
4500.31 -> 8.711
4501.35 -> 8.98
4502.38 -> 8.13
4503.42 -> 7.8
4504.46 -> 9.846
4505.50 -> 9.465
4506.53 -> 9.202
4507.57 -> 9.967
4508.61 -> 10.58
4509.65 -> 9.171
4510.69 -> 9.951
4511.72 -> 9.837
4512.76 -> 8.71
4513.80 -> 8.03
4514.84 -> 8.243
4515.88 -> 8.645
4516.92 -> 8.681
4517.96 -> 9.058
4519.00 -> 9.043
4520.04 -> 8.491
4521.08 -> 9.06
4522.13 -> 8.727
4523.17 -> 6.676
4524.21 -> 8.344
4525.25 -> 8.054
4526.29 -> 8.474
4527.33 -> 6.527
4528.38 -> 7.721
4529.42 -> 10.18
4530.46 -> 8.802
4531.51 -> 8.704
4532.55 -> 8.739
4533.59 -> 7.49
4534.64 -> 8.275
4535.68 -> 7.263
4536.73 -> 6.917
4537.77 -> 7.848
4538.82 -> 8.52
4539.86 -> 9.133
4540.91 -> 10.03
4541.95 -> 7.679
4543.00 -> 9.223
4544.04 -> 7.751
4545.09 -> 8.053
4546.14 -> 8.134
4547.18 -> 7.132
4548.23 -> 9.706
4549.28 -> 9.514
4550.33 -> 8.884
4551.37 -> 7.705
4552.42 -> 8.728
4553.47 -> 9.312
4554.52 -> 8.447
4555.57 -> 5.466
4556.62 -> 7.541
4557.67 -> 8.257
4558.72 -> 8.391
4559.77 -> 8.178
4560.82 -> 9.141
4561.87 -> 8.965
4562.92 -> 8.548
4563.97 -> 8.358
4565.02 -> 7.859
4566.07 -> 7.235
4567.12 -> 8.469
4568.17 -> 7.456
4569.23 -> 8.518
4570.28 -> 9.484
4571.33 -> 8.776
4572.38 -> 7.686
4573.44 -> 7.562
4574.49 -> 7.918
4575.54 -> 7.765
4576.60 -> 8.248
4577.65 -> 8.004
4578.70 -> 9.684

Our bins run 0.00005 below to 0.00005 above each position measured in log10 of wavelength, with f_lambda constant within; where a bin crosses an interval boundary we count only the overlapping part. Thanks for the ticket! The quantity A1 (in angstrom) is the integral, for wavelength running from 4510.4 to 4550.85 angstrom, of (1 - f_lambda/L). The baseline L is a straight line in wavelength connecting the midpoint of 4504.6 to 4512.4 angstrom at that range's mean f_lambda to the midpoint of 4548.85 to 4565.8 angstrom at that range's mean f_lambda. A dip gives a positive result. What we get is 2.8 angstrom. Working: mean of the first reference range 9.73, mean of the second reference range 8.31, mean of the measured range 8.46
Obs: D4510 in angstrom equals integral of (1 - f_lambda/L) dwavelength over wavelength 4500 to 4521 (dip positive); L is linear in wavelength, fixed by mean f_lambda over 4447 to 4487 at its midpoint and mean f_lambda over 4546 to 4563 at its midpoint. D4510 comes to -1.7 angstrom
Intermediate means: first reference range 8.34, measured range 9.03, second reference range 8.36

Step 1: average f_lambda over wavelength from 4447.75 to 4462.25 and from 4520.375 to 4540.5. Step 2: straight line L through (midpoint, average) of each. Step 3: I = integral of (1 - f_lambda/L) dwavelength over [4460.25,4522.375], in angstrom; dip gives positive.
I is -3.6 angstrom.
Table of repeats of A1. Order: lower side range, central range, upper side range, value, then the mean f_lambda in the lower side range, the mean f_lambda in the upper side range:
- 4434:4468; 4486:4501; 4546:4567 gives -0.81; 8.15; 8.28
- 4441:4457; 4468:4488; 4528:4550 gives -0.55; 8.12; 8.43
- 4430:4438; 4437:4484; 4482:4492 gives 2.16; 8.63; 8.65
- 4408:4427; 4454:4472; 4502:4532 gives 0.33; 7.88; 8.76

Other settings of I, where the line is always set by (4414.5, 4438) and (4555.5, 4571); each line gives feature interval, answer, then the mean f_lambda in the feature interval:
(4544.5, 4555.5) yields -0.3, 8.42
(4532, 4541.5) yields 0.0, 8.25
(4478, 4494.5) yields -0.8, 8.64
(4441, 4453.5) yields 0.3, 8.07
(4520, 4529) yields 0.2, 8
